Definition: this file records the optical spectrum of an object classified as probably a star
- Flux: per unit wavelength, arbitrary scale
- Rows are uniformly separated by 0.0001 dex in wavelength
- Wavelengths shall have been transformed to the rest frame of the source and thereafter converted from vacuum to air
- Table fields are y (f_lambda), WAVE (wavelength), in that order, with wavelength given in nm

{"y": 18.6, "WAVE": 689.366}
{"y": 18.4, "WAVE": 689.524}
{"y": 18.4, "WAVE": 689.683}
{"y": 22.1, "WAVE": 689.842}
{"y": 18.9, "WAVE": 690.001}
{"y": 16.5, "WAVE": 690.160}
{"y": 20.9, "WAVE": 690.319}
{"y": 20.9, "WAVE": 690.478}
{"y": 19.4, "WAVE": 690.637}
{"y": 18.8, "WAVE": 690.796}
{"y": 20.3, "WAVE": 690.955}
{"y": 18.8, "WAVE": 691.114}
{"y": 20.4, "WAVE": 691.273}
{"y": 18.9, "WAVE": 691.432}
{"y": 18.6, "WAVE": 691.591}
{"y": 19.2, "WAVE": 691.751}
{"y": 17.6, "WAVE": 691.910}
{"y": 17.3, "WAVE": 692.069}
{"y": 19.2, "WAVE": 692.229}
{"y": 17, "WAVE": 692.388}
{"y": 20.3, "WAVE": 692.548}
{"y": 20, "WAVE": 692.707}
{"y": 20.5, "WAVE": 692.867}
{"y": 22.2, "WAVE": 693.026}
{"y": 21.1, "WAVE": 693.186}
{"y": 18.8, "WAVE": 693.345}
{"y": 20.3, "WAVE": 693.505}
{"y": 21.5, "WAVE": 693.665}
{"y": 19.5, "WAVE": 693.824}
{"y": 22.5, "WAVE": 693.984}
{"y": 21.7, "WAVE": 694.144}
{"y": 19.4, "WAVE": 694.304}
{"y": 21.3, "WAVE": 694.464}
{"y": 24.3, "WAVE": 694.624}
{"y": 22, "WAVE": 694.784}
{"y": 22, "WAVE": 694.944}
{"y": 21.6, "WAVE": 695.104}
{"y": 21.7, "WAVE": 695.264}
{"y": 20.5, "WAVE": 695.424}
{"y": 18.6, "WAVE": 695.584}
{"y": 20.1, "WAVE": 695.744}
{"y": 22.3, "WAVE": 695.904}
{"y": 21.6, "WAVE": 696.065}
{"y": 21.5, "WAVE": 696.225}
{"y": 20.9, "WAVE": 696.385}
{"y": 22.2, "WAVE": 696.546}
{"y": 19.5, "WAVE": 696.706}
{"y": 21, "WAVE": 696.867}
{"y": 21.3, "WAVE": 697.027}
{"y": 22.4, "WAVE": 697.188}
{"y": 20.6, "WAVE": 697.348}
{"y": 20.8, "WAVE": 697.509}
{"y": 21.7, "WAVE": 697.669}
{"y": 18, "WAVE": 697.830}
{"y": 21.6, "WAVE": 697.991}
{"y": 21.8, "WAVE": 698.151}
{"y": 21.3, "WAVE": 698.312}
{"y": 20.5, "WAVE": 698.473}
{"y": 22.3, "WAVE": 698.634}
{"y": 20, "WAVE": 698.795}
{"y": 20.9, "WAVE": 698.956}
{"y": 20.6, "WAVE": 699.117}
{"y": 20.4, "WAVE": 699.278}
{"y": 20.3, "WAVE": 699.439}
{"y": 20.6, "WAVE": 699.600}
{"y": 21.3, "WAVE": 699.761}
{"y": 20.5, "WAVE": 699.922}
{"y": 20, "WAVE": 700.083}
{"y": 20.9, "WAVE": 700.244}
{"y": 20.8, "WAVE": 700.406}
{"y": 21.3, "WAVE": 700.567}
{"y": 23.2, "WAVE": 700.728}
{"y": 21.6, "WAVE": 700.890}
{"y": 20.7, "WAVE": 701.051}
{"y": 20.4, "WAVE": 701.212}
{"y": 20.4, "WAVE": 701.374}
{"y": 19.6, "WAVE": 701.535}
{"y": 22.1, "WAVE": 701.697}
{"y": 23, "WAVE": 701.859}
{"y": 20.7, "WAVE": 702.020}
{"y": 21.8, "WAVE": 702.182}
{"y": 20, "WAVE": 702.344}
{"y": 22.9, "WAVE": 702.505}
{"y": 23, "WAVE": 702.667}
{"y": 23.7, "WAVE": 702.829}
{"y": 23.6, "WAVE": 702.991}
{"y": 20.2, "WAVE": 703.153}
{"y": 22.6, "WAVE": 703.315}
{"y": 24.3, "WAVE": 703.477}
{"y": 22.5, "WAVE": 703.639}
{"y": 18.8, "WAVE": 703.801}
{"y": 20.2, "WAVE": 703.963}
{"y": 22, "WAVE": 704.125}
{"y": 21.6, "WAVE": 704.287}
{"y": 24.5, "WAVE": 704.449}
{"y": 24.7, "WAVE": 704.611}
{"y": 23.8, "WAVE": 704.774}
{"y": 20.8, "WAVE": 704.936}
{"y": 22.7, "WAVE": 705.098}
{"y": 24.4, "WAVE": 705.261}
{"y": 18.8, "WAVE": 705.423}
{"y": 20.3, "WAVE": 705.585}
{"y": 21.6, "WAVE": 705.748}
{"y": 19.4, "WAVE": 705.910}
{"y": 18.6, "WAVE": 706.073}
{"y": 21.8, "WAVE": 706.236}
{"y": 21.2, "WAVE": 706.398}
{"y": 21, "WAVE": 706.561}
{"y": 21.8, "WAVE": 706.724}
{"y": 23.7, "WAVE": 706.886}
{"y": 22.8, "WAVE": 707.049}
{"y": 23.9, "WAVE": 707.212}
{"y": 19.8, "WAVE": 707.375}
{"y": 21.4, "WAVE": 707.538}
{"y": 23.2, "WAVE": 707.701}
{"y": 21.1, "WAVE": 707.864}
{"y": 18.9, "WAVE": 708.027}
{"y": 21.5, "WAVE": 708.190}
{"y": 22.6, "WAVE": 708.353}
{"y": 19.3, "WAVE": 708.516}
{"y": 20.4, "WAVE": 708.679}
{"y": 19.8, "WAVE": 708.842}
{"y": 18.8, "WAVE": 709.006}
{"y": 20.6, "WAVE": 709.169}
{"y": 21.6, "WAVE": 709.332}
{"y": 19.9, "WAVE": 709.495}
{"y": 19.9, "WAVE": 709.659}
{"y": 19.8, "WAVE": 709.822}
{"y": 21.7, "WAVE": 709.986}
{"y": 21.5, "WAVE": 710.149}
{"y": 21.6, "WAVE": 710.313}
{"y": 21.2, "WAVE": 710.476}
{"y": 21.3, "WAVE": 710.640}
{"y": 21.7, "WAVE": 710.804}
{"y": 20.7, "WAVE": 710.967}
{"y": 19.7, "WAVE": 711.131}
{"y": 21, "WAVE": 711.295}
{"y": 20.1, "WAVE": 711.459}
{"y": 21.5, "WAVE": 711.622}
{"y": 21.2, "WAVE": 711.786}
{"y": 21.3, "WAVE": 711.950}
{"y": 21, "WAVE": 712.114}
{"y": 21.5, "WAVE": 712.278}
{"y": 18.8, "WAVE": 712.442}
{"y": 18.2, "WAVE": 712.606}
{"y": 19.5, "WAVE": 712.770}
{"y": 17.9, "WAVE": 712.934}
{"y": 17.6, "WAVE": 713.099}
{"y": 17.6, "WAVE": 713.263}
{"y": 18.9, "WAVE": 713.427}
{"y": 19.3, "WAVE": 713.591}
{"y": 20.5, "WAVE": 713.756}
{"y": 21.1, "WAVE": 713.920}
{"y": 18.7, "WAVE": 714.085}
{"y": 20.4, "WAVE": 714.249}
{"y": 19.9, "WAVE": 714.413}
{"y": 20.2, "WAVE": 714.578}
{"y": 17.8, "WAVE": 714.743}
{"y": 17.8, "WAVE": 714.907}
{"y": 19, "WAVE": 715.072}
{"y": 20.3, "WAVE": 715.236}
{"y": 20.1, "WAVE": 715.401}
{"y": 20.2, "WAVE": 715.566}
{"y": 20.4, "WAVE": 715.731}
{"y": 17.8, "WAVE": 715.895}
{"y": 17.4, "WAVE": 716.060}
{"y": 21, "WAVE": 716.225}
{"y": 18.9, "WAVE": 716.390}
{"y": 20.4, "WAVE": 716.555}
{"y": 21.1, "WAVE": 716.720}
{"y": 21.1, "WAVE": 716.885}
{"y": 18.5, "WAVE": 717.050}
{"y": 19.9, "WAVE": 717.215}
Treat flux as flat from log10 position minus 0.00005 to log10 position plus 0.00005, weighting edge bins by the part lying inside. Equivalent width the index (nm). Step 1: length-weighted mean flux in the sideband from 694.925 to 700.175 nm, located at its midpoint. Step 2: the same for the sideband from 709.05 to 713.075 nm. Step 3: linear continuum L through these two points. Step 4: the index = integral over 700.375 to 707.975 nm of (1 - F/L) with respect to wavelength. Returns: -0.38 nm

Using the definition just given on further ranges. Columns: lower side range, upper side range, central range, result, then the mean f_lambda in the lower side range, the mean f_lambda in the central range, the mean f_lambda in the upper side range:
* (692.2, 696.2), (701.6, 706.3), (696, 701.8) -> 0.098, 20.8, 21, 21.9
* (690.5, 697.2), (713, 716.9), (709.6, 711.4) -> -0.116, 20.4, 20.9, 19.4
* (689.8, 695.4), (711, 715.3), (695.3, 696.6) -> -0.058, 20.1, 21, 19.7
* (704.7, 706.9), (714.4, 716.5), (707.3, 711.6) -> -0.038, 21.4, 20.7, 19.3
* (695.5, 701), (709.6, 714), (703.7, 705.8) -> -0.129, 21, 21.9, 20.2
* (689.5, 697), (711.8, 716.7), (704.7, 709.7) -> -0.358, 20.2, 21.1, 19.5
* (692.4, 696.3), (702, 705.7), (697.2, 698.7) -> 0.028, 21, 21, 22.1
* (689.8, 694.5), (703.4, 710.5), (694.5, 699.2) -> -0.207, 19.8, 21.2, 21.4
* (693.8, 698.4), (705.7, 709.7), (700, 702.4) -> -0.002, 21.2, 21.1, 21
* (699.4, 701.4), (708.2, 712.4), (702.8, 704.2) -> -0.069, 21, 21.9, 20.8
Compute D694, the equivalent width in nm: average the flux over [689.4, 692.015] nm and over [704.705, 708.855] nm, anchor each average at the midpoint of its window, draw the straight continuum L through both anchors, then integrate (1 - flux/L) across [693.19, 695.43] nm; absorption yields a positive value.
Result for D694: -0.17 nm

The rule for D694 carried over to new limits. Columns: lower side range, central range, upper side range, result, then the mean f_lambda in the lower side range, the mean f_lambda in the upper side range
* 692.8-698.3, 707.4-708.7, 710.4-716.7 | -0.05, 21.1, 19.8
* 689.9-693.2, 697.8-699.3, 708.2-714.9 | -0.09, 19.4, 20.1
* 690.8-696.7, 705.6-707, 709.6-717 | -0.07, 20.4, 20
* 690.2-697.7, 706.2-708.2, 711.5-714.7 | -0.18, 20.5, 19.7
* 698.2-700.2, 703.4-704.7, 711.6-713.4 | -0.13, 20.7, 19.6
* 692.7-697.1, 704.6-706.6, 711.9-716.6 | -0.12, 21.1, 19.4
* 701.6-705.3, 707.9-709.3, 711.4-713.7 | 0.03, 22.3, 19.6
